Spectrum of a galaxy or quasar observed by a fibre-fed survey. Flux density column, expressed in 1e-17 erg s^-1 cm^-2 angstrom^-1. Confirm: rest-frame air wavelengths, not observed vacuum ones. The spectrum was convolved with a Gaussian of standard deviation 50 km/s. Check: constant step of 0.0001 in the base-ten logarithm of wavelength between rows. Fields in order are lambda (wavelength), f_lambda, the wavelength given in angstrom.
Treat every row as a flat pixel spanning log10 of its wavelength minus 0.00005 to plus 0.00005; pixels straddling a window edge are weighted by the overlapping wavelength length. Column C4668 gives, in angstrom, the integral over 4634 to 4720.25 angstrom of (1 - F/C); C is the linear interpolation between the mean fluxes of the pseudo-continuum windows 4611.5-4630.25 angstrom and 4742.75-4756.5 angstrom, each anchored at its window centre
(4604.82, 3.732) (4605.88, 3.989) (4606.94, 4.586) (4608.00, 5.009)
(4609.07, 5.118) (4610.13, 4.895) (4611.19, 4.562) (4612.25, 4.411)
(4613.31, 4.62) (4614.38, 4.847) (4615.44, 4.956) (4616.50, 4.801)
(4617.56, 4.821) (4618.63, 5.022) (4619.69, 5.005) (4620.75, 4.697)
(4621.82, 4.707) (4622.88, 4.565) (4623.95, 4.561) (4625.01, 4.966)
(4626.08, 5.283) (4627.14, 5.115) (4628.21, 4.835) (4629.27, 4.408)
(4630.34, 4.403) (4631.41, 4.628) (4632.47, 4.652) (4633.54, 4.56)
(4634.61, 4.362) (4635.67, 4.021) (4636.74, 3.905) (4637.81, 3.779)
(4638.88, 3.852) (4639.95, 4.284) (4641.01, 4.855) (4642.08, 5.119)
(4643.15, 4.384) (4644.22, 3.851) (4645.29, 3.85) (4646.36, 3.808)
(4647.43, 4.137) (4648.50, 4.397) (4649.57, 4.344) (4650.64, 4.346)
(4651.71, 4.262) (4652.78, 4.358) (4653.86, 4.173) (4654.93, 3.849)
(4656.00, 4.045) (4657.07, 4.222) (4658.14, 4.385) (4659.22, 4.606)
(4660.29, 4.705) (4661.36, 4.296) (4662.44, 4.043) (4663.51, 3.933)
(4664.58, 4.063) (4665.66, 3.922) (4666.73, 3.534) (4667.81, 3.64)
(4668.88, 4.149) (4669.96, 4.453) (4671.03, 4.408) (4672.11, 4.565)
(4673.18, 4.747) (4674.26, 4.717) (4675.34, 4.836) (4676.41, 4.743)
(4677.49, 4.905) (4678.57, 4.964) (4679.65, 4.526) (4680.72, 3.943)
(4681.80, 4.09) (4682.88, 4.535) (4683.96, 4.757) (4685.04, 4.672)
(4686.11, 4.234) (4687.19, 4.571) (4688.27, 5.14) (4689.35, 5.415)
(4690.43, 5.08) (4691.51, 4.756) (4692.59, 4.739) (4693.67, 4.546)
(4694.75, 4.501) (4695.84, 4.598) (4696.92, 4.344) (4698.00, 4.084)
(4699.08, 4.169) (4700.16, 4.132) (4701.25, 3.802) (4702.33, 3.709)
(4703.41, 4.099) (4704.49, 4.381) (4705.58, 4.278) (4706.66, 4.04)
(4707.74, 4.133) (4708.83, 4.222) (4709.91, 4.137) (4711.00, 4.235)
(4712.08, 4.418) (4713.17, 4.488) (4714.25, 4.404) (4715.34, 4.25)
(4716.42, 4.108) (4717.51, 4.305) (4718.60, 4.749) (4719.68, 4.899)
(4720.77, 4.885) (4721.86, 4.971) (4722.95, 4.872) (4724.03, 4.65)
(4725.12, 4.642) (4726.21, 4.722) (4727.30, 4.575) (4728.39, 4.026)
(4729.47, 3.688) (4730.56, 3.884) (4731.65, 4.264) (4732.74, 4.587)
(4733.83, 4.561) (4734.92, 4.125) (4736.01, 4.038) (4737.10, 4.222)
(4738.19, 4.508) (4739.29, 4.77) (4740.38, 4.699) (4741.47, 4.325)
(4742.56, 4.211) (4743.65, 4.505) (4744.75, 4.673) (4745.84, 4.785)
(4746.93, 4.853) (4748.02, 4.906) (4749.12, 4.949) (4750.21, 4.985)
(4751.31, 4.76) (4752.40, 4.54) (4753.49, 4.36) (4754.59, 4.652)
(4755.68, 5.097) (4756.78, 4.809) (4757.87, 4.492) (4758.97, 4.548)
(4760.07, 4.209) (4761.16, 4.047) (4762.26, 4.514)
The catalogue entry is 7.7 angstrom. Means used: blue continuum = 4.79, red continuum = 4.74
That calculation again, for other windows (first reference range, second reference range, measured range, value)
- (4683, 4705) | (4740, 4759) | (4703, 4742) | 1.63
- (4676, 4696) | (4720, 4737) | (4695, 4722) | 1.40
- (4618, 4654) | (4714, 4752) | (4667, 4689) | -0.19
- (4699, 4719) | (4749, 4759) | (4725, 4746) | 0.61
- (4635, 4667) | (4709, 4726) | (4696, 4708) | 0.89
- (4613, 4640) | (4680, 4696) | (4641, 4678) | 2.62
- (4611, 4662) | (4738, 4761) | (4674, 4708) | 0.51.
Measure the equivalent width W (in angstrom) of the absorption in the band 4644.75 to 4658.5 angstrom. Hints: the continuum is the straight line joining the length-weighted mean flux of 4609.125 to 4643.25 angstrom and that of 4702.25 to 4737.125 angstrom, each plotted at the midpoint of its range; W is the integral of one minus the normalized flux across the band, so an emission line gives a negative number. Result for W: 1.2 angstrom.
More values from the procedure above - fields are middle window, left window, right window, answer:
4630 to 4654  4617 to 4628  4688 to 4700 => 2.66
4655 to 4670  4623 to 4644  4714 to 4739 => 1.23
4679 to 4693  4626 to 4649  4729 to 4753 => -0.71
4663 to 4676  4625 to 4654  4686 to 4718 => 0.38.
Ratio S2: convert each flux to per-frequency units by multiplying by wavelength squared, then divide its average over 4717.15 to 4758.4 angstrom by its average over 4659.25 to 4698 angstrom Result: 1.04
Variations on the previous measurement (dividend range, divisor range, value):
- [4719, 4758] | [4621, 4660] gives 1.09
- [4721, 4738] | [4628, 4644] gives 1.04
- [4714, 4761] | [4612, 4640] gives 1.03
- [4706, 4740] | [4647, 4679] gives 1.04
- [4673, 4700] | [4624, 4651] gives 1.07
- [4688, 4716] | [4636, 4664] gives 1.06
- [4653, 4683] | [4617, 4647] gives 0.97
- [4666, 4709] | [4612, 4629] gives 0.94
